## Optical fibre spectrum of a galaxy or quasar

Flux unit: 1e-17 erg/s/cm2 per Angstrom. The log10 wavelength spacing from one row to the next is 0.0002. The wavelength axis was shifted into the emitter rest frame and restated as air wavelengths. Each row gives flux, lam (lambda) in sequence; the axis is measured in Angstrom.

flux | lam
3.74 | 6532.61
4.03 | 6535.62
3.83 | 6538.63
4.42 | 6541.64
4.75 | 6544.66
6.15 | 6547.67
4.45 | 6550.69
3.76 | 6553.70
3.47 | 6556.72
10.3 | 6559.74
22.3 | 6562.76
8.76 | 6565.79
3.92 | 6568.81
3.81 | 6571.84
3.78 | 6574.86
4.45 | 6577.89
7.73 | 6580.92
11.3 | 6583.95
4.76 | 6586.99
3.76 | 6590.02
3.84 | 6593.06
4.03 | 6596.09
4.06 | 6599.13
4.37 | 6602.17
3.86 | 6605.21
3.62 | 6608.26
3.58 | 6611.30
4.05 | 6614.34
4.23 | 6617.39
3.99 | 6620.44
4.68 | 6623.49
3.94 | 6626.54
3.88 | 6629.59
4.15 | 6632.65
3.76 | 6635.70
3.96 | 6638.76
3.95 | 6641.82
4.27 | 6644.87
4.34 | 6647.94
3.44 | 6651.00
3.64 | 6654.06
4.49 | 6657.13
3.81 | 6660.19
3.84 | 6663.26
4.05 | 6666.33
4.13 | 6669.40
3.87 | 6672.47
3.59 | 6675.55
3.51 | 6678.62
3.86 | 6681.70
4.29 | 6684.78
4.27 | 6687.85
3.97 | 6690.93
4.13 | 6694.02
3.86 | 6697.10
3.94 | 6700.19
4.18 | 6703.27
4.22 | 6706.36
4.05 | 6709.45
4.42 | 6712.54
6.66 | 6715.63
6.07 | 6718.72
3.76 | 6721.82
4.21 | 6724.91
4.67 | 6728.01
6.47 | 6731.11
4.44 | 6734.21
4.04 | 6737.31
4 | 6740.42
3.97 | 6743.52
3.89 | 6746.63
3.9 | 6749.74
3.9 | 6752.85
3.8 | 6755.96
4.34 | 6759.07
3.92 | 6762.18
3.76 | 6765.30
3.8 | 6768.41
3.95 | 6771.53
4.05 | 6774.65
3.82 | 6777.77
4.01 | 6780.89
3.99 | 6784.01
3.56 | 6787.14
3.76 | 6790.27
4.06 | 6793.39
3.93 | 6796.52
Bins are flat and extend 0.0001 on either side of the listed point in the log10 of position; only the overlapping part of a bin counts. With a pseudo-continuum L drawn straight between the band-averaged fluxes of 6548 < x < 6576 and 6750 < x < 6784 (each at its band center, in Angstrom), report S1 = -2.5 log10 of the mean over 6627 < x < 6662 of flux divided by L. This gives 0.42 mag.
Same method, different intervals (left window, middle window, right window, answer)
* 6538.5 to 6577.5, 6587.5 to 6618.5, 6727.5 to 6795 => 0.44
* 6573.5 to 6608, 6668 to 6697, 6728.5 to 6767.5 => 0.15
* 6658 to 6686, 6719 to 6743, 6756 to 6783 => -0.16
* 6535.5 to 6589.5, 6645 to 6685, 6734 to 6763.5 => 0.29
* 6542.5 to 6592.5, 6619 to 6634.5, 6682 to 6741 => 0.36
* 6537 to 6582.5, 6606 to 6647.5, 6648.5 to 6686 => 0.20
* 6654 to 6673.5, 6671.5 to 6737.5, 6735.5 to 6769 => -0.11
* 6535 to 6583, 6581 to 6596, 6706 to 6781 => 0.02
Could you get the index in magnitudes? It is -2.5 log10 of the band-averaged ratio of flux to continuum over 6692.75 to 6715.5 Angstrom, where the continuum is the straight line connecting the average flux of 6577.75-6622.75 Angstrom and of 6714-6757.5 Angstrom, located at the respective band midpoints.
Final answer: 0.081 mag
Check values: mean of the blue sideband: 4.78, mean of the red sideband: 4.55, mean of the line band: 4.27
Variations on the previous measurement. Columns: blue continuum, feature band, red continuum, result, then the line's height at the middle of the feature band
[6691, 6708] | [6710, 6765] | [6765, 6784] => -0.12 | 3.99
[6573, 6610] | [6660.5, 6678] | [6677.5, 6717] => 0.15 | 4.44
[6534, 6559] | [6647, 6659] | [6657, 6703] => 0.03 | 4.08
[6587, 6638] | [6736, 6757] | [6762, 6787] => 0.00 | 3.91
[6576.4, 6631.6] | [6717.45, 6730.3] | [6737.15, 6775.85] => -0.16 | 4.1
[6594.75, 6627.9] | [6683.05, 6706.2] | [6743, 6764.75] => -0.03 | 3.99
